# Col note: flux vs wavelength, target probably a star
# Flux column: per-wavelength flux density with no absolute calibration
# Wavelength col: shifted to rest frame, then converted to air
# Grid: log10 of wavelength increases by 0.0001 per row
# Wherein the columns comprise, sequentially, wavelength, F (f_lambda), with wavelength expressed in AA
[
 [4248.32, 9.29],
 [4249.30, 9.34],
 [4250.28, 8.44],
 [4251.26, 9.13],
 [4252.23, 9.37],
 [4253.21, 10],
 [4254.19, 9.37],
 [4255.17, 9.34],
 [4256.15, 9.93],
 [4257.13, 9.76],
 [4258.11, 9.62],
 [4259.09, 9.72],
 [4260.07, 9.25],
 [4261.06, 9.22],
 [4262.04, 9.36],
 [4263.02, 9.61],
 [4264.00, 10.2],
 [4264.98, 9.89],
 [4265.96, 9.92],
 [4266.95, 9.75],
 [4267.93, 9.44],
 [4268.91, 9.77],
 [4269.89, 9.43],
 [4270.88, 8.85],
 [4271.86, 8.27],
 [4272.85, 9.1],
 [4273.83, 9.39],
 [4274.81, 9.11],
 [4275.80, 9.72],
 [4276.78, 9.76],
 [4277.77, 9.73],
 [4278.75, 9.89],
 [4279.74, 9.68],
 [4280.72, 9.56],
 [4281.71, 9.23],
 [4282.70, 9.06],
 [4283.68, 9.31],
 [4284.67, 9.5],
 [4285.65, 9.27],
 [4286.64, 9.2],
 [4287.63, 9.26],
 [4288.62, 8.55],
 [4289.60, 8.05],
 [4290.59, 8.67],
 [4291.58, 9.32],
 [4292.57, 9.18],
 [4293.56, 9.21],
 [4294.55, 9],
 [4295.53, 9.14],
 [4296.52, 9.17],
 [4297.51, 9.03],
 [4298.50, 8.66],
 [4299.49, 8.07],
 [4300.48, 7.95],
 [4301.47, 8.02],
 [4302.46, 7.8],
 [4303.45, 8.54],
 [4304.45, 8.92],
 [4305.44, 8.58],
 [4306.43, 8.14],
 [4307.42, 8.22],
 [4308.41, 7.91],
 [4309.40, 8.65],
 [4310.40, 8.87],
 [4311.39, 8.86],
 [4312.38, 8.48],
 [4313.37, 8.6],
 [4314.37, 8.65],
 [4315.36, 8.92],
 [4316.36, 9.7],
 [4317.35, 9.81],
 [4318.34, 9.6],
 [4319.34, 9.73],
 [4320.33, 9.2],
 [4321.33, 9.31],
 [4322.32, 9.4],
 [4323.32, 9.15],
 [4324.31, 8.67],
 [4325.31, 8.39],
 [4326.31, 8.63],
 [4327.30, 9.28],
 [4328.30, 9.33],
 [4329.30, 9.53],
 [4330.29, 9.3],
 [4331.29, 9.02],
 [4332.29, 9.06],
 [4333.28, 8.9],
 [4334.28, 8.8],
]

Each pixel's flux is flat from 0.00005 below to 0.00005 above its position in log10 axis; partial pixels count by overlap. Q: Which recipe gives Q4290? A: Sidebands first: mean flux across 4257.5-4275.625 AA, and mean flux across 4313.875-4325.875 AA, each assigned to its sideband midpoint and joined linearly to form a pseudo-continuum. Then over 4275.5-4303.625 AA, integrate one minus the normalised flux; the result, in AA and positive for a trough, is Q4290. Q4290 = 1.0 AA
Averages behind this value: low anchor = 9.44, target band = 9.02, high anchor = 9.21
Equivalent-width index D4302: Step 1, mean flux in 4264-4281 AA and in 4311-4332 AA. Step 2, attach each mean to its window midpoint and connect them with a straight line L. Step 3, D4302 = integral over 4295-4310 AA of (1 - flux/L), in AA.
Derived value 1.3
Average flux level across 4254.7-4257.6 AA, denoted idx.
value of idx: 9.68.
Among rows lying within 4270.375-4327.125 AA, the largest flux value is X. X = 9.89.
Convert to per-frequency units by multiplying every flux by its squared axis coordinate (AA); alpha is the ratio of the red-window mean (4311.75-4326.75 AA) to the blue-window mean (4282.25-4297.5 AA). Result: 1.02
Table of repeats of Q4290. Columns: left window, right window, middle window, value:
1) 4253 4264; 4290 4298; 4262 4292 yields -0.1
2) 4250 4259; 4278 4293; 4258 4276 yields -0.2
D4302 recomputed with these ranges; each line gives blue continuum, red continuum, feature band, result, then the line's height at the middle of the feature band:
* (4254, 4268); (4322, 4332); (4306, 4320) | 0.5 AA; 9.18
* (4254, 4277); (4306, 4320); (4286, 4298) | 0.2 AA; 9.15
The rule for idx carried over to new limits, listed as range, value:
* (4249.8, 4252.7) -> 9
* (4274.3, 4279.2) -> 9.65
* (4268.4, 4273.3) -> 9.08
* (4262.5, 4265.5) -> 9.92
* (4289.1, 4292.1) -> 8.69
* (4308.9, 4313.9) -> 8.68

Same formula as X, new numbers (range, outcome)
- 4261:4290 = 10.2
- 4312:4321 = 9.81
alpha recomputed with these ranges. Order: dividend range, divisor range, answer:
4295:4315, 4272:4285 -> 0.91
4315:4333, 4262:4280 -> 0.99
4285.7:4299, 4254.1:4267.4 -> 0.94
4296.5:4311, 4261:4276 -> 0.91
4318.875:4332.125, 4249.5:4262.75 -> 1.00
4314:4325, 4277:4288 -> 1.00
